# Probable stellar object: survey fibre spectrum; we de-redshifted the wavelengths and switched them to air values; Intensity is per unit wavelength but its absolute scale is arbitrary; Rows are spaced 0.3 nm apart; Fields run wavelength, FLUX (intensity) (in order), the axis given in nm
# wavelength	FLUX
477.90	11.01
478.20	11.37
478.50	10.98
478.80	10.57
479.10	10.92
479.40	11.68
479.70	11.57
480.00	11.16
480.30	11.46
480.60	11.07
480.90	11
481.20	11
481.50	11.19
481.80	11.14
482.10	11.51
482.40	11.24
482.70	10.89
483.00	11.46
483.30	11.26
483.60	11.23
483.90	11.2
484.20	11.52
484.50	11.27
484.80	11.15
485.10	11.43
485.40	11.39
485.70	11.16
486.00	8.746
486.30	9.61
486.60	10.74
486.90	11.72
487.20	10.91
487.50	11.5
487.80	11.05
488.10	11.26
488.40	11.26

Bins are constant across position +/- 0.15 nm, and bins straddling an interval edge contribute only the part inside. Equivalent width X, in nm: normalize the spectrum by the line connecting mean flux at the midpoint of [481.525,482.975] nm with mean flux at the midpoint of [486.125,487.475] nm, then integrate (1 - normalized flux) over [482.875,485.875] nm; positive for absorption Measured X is -0.074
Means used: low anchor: 11.2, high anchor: 10.8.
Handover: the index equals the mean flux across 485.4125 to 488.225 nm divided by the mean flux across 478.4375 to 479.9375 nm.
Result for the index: 0.97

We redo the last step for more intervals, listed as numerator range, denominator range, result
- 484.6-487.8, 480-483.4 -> 0.97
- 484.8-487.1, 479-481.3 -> 0.95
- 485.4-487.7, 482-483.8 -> 0.95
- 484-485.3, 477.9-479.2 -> 1.03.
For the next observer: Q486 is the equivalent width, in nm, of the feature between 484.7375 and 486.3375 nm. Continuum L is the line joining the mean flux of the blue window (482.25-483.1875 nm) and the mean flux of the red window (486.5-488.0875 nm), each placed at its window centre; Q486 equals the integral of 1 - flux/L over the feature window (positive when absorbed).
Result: 0.083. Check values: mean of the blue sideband 11.2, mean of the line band 10.6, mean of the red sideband 11.2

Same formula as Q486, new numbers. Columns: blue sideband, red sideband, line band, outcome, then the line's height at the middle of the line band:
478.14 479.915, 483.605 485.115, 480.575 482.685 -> 0.01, 11.2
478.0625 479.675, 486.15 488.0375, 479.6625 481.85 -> -0.02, 11.1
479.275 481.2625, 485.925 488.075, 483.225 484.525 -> -0.04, 11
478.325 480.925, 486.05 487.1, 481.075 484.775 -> -0.13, 10.9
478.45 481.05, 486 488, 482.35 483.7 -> -0.03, 11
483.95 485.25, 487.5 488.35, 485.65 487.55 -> 0.12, 11.3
